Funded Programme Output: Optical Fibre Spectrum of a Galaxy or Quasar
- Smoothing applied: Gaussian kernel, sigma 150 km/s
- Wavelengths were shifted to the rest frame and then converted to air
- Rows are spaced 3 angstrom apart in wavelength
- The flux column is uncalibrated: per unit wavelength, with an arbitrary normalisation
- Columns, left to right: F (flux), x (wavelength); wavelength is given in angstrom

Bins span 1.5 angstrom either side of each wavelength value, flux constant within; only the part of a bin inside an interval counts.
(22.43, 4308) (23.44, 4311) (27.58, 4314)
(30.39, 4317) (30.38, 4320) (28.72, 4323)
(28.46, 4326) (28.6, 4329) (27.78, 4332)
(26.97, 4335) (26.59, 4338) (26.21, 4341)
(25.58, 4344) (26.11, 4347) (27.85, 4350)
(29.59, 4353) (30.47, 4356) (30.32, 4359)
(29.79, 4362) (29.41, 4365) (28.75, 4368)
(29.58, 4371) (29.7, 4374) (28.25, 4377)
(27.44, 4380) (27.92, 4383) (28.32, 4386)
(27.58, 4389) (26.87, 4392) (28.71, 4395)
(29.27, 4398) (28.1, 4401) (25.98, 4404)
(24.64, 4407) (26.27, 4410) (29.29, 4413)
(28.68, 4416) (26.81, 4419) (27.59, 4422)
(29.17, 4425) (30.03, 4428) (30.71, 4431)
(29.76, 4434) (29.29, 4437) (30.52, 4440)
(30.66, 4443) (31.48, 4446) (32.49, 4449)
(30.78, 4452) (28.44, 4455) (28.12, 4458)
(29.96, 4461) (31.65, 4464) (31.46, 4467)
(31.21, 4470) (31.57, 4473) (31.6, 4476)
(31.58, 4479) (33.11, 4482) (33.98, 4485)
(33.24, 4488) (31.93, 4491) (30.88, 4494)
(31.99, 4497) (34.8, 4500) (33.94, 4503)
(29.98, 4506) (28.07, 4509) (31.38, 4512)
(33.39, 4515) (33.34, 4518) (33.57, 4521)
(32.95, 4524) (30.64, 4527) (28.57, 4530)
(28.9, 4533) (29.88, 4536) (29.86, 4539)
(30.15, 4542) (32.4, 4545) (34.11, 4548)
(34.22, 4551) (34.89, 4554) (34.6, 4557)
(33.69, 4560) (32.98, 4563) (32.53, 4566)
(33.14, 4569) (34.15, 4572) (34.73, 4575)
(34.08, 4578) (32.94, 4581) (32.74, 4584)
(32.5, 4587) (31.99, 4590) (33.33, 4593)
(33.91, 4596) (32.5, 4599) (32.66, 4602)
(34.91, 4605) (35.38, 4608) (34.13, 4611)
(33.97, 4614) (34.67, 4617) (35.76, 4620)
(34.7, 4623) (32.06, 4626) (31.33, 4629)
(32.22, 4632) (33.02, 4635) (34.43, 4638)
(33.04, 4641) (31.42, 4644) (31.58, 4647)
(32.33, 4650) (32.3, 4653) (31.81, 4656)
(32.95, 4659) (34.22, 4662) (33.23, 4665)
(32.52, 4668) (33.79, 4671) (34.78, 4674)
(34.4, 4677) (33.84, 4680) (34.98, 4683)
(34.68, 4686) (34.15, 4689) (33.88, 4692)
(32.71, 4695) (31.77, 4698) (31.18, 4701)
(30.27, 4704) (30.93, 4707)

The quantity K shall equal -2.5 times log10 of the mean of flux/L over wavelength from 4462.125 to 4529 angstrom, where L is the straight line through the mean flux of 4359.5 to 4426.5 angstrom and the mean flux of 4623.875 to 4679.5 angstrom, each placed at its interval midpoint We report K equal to -0.072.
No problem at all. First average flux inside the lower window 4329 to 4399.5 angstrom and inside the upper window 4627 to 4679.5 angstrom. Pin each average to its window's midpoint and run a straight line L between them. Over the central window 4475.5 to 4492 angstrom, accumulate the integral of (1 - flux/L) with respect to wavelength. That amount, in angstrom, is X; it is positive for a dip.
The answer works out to -1.4 angstrom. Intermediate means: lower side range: 28.2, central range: 32.7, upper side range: 32.9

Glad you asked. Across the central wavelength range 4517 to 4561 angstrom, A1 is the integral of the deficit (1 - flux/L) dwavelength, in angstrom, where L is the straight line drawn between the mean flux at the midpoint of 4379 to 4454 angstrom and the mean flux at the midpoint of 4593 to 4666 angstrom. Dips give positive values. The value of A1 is -1.0 angstrom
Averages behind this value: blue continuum 28.7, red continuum 33.3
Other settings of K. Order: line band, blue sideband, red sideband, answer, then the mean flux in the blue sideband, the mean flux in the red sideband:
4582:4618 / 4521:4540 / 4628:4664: -0.06 mag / 30.4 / 32.6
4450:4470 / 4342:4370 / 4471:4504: 0.05 mag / 28.6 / 32.6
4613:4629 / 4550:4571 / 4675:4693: 0.00 mag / 33.7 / 34.3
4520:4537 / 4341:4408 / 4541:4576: 0.07 mag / 28.2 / 33.5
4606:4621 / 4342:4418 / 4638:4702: -0.08 mag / 28.2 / 33.2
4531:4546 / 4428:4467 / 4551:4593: 0.09 mag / 30.4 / 33.5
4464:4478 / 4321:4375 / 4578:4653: -0.03 mag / 28.4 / 33.2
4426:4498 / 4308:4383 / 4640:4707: -0.04 mag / 28.1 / 32.9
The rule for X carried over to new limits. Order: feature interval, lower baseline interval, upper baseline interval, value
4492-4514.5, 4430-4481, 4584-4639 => -0.09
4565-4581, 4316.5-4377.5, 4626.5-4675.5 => -1.00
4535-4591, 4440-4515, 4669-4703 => -1.10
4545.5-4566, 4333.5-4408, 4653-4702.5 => -1.72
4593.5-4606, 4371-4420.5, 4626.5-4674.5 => -0.65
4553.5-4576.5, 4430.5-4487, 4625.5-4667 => -1.37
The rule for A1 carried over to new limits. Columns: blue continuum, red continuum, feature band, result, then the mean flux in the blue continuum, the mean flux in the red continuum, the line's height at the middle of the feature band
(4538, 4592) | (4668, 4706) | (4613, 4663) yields 0.3 angstrom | 33.1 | 33.3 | 33.2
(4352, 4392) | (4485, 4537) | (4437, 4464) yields 0.1 angstrom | 28.9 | 31.7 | 30.5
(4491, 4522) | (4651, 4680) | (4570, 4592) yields -0.4 angstrom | 32.1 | 33.3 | 32.7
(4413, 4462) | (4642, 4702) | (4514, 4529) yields -0.8 angstrom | 29.6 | 33.1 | 30.9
